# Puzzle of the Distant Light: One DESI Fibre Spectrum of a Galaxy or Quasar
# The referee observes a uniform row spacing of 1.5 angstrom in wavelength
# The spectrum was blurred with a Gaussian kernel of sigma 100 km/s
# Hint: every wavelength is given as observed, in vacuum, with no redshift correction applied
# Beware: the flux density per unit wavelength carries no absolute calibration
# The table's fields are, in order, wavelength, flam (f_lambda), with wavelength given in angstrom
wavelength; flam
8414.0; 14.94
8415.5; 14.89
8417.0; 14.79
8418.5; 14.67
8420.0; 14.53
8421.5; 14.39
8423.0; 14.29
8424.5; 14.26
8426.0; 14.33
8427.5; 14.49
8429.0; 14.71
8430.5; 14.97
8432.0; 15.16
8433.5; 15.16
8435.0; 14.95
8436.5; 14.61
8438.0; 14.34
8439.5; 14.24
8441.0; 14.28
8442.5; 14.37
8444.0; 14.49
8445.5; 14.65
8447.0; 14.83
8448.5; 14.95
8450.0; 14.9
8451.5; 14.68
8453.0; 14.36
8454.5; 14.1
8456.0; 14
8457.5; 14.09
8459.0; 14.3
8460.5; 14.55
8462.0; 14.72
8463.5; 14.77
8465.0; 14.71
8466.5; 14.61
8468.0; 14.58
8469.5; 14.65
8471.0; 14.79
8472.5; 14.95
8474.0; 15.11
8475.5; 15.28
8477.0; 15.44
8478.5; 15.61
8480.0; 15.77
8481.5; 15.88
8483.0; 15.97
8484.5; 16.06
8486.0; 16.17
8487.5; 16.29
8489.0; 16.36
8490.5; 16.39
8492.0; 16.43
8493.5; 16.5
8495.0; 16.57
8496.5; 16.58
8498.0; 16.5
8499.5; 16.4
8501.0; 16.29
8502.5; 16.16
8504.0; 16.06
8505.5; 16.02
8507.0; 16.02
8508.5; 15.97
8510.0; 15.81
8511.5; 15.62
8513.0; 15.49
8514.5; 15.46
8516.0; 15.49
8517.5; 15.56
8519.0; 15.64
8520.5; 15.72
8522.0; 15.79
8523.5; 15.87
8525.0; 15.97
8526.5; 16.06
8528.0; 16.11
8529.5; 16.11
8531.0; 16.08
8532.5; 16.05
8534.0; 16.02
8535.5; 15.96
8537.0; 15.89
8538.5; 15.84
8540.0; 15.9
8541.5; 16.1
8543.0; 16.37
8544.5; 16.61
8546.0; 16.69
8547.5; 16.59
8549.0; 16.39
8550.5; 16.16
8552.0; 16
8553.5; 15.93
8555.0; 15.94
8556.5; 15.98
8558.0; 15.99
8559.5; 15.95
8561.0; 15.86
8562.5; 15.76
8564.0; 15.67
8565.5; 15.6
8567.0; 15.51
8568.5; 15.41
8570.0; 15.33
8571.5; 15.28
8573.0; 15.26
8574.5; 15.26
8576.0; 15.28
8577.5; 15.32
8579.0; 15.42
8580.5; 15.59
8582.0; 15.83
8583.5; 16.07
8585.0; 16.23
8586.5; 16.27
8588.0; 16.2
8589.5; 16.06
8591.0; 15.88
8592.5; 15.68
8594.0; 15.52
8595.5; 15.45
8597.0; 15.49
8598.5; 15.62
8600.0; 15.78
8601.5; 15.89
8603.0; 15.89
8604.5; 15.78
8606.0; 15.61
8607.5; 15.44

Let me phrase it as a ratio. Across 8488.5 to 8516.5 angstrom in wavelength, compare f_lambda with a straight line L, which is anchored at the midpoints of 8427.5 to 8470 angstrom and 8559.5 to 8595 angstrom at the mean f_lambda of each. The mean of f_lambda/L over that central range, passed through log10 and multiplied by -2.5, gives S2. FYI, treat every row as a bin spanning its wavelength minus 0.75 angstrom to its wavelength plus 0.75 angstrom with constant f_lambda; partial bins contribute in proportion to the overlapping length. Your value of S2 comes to -0.07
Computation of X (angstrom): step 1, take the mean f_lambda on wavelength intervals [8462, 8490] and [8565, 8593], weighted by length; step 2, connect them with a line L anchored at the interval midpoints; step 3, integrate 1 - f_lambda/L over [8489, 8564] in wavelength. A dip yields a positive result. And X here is -2.60 angstrom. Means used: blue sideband 15.4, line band 16.1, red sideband 15.7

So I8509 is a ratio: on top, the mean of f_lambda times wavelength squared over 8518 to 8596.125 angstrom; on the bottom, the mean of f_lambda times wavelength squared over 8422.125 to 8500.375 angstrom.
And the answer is 1.07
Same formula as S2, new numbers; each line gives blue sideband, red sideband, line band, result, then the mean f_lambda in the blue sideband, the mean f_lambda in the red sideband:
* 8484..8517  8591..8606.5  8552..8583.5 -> 0.01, 16.1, 15.7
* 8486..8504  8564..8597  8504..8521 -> 0.03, 16.4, 15.6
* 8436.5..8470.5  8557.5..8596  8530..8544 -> -0.05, 14.5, 15.7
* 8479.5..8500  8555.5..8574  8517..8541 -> 0.00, 16.3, 15.6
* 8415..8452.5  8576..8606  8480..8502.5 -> -0.09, 14.6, 15.8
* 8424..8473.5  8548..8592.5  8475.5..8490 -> -0.07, 14.6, 15.8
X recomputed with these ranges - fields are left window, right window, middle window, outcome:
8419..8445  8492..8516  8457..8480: 0.7 angstrom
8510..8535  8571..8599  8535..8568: -0.6 angstrom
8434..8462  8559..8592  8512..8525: -0.4 angstrom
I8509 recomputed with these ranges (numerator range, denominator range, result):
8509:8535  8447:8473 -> 1.10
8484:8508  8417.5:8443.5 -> 1.14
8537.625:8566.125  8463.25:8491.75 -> 1.06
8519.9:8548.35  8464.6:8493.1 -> 1.05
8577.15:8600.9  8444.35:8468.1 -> 1.12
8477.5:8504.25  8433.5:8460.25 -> 1.13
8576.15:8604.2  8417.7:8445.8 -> 1.12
